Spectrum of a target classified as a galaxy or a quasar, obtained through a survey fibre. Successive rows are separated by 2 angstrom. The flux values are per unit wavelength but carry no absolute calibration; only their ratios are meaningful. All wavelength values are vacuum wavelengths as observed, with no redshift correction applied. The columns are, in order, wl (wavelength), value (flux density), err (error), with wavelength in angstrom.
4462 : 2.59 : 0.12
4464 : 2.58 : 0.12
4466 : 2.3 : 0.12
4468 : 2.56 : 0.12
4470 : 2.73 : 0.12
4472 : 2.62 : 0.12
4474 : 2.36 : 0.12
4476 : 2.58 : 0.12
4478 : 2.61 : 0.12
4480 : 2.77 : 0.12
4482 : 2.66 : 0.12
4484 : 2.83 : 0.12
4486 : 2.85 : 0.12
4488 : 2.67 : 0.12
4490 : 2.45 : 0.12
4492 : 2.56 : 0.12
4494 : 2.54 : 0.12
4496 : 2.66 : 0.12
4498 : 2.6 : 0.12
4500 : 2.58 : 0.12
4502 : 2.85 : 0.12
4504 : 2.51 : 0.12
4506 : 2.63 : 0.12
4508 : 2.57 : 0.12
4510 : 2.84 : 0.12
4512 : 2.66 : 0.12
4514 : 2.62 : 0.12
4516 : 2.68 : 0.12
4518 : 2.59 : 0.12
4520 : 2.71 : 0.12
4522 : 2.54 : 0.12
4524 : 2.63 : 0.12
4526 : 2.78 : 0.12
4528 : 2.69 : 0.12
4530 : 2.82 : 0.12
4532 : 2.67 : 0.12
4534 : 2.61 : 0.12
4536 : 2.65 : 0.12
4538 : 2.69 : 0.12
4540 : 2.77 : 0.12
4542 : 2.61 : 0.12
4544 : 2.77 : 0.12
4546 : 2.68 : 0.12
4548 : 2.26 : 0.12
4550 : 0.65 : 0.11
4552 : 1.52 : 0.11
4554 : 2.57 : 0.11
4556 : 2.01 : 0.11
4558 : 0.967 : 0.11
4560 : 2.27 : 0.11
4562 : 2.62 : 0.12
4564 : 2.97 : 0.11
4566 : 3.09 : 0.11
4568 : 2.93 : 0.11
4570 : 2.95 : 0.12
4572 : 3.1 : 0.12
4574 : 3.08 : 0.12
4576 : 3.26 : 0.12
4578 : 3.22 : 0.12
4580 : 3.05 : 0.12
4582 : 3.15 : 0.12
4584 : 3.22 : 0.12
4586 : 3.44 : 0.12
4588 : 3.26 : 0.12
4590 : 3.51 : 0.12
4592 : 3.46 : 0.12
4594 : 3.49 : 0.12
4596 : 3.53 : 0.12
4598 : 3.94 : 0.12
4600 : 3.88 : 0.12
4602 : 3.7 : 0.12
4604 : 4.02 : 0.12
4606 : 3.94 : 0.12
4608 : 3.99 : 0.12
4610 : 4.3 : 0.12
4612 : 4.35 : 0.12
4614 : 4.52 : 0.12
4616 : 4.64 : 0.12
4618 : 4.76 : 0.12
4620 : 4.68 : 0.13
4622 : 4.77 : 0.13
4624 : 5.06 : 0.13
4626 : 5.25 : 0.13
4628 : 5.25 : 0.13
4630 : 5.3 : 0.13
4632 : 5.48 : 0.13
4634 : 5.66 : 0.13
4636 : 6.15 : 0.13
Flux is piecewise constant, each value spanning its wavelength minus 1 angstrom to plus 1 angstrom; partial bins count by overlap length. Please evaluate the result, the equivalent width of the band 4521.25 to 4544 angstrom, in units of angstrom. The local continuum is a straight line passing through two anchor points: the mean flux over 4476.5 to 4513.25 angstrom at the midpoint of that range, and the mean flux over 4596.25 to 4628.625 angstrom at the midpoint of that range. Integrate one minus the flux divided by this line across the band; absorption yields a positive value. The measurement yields 3.8 angstrom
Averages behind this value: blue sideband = 2.66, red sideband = 4.41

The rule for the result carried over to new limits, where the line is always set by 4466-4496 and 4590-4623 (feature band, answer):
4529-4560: 9.9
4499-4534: 4.2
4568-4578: 1.7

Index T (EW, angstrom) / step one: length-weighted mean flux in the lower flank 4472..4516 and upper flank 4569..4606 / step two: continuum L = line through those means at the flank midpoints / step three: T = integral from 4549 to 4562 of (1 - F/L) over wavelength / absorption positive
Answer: 5.8 angstrom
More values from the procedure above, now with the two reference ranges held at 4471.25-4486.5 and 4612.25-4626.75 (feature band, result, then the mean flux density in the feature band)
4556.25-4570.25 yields 5.2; 2.49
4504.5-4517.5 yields 2.0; 2.66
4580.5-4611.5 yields 5.4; 3.66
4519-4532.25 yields 2.6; 2.69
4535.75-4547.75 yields 3.1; 2.67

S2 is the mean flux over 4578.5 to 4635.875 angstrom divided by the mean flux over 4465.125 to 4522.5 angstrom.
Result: 1.61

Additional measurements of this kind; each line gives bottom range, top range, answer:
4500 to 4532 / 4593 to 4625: 1.58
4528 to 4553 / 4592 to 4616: 1.65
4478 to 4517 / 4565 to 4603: 1.25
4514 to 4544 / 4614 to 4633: 1.87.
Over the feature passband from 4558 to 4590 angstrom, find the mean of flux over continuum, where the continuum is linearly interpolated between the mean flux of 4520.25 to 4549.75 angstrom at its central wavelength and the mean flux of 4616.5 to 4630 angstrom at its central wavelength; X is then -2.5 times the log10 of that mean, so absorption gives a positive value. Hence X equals 0.22 mag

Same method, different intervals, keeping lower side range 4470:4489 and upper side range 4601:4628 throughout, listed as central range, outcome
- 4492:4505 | 0.12 mag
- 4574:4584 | 0.26 mag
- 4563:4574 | 0.27 mag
